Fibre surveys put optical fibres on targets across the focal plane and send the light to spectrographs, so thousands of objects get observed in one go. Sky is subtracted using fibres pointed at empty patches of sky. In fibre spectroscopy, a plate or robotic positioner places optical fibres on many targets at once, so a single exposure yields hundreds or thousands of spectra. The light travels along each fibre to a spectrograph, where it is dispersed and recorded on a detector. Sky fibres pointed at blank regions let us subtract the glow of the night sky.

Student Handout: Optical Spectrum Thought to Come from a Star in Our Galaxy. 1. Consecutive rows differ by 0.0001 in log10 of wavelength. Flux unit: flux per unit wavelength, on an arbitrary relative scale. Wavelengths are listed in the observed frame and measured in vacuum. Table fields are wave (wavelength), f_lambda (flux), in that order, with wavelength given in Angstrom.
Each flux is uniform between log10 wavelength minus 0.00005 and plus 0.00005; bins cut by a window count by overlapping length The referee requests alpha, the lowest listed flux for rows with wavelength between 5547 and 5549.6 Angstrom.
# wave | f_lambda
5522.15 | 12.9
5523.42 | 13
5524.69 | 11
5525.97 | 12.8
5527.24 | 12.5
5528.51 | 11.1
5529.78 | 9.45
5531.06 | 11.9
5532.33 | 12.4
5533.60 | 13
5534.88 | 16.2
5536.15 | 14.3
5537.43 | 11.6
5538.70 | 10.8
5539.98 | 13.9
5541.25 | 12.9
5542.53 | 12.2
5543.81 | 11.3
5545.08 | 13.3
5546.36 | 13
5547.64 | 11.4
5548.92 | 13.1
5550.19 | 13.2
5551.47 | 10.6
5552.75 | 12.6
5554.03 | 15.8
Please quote 11.4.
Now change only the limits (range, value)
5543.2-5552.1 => 10.6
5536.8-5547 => 10.8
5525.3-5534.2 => 9.45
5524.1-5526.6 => 11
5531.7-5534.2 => 12.4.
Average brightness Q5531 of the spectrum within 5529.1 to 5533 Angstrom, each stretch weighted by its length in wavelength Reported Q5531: 11.3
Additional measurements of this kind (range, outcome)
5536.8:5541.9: 12.3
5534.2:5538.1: 14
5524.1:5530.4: 11.4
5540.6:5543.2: 12.5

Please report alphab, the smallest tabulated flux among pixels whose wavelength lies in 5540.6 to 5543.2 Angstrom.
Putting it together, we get 12.2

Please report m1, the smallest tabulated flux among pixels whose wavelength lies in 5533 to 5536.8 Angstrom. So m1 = 13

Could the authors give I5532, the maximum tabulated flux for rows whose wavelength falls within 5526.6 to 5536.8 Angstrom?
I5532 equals 16.2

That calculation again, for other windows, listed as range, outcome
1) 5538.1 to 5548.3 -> 13.9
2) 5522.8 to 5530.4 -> 13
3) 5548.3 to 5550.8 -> 13.2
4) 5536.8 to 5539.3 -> 11.6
